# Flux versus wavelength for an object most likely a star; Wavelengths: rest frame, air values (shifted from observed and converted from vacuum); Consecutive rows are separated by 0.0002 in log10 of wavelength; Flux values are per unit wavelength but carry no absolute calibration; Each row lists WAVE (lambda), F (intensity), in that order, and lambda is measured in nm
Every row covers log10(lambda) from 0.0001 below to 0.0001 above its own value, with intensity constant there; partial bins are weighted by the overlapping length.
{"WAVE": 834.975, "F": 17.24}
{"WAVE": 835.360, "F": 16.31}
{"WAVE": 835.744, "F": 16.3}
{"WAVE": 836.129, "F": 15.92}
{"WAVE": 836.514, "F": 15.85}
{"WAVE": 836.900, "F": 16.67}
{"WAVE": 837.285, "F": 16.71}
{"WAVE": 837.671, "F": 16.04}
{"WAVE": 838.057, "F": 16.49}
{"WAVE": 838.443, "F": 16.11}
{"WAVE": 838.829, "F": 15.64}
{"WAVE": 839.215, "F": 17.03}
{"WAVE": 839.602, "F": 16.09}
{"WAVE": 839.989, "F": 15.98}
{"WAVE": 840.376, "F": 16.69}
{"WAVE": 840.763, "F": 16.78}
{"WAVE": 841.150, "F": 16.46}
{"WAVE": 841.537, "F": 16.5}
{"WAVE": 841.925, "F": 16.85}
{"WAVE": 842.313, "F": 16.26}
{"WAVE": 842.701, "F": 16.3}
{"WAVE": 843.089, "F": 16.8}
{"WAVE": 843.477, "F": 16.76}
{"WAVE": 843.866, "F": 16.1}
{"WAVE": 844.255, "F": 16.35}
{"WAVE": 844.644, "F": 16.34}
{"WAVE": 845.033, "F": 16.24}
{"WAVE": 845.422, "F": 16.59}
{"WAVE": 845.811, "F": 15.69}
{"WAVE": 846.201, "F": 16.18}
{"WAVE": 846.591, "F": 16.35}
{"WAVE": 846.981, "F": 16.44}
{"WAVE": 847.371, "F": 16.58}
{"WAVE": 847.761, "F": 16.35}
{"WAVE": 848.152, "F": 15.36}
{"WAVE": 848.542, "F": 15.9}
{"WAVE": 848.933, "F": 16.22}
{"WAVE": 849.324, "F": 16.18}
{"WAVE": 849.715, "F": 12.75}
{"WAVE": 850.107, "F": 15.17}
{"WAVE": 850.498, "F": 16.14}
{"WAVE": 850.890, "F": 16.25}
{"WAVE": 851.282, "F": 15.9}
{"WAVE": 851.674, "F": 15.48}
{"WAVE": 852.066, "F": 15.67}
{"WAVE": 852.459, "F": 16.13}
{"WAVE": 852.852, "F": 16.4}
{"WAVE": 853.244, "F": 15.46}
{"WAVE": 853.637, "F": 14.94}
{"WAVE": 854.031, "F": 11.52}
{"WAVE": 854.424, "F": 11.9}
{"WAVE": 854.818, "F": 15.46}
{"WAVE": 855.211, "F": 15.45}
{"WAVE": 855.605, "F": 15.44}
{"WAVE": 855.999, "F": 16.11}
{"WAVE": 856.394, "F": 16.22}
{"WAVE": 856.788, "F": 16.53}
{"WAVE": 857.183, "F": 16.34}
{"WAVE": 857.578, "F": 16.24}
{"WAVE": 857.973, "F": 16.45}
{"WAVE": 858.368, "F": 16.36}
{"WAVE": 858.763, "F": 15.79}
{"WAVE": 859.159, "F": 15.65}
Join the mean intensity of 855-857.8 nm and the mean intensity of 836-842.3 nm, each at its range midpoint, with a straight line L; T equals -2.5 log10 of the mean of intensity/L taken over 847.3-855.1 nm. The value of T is 0.06 mag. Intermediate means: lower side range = 16.4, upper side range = 16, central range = 15.3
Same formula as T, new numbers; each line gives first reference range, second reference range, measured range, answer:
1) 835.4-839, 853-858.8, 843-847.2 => -0.033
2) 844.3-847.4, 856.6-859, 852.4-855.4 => 0.119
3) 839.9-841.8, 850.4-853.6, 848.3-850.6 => 0.045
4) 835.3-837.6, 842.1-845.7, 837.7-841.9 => -0.003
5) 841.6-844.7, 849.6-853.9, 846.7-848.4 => -0.015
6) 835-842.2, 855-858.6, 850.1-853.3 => 0.020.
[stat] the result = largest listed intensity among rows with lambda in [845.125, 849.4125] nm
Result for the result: 16.59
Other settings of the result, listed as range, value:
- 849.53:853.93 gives 16.4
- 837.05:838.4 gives 16.71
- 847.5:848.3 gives 16.35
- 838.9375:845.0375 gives 17.03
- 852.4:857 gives 16.53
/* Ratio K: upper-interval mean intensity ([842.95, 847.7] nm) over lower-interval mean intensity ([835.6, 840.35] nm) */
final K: 1.01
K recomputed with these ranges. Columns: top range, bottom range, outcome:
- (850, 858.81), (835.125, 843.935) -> 0.95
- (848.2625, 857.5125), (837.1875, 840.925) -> 0.94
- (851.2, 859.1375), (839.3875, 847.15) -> 0.95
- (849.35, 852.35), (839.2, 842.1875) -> 0.93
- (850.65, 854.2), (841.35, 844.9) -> 0.93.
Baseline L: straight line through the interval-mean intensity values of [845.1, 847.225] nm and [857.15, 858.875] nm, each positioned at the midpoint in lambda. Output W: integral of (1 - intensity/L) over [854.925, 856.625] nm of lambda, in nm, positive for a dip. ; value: 0.05 nm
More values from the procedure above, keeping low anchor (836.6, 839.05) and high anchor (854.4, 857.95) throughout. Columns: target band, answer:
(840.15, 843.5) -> -0.09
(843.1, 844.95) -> -0.04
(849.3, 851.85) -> 0.09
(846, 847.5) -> -0.03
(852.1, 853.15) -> -0.02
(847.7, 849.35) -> 0.00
